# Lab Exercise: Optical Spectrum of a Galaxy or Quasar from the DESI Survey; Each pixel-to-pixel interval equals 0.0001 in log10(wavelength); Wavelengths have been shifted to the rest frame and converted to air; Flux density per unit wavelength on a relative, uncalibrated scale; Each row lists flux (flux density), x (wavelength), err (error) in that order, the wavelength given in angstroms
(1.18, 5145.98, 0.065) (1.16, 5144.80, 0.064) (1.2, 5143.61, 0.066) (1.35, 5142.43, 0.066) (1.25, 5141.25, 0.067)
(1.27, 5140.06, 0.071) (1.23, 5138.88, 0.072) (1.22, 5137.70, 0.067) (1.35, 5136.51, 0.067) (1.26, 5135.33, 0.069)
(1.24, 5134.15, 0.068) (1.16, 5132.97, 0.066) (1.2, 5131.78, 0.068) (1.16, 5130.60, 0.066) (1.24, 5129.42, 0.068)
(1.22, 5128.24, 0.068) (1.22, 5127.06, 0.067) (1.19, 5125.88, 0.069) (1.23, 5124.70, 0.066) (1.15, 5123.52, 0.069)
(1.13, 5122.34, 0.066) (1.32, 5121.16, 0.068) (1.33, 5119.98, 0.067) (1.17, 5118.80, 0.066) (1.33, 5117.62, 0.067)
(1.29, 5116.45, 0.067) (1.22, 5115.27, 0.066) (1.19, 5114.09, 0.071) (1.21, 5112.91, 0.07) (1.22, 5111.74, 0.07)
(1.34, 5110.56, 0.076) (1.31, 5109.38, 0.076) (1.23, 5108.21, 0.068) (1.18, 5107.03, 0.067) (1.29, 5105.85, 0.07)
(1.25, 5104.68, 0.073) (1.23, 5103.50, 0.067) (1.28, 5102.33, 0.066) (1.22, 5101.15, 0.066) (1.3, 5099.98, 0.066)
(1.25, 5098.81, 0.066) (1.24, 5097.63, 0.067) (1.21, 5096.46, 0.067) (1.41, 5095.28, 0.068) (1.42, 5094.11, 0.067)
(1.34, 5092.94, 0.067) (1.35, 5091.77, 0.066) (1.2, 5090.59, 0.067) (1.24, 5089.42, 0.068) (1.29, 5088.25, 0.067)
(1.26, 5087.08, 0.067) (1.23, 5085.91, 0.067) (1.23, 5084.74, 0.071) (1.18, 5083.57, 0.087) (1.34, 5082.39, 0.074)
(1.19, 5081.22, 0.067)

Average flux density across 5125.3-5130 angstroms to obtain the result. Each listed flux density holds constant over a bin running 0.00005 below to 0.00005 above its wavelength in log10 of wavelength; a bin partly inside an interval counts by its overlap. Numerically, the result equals 1.22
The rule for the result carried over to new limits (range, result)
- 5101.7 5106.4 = 1.26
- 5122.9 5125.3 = 1.19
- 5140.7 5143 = 1.3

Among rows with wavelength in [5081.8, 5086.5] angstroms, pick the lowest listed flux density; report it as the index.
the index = 1.18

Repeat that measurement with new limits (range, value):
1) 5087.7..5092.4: 1.2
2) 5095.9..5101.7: 1.21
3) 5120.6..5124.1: 1.13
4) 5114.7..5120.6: 1.17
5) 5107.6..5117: 1.19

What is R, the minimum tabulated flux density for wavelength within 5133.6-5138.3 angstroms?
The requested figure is 1.22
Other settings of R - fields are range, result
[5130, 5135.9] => 1.16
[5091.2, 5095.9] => 1.34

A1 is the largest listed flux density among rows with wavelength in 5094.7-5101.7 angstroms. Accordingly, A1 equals 1.41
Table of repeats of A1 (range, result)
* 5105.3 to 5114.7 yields 1.34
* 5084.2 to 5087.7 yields 1.26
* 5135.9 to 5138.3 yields 1.35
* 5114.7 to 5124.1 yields 1.33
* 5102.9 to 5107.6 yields 1.29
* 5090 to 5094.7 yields 1.42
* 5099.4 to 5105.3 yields 1.3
